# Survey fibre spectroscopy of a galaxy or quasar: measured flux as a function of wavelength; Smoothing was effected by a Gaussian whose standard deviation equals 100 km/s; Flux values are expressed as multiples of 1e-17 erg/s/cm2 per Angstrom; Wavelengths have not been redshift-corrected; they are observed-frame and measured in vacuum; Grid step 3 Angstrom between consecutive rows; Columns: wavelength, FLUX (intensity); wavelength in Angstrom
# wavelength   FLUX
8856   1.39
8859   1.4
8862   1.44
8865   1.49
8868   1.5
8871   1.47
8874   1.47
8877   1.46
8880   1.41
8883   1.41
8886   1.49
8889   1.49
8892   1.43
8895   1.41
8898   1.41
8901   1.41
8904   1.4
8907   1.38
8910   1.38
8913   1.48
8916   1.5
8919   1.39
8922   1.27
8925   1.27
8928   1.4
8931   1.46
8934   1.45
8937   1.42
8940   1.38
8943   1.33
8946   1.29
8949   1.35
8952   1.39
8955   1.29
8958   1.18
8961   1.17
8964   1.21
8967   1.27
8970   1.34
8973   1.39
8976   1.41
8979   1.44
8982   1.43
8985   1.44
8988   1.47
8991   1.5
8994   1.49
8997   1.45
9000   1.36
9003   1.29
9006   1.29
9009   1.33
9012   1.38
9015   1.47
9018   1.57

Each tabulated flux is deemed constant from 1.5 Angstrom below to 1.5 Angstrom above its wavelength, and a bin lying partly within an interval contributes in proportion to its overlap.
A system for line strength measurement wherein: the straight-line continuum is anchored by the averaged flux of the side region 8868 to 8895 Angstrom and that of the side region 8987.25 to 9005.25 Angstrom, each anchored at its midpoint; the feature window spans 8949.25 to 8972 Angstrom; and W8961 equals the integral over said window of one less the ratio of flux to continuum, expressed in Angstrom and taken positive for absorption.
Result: 2.5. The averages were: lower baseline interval 1.45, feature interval 1.27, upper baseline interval 1.42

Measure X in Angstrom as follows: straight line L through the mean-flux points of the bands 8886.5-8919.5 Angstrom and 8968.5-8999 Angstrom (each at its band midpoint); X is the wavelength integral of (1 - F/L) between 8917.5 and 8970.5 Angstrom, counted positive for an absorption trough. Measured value 3.9 Angstrom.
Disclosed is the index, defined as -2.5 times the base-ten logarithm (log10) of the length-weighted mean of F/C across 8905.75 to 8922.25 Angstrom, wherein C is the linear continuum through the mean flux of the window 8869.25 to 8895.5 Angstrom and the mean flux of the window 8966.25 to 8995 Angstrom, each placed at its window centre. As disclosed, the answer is 0.02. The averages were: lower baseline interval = 1.45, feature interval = 1.41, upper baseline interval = 1.42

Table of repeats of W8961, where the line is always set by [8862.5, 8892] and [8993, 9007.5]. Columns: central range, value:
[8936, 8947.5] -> 0.5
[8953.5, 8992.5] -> 1.2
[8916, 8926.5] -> 0.7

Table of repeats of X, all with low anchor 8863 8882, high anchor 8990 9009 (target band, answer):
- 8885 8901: 0.12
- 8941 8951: 0.64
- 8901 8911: 0.37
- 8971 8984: -0.13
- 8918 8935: 0.73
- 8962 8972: 0.95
